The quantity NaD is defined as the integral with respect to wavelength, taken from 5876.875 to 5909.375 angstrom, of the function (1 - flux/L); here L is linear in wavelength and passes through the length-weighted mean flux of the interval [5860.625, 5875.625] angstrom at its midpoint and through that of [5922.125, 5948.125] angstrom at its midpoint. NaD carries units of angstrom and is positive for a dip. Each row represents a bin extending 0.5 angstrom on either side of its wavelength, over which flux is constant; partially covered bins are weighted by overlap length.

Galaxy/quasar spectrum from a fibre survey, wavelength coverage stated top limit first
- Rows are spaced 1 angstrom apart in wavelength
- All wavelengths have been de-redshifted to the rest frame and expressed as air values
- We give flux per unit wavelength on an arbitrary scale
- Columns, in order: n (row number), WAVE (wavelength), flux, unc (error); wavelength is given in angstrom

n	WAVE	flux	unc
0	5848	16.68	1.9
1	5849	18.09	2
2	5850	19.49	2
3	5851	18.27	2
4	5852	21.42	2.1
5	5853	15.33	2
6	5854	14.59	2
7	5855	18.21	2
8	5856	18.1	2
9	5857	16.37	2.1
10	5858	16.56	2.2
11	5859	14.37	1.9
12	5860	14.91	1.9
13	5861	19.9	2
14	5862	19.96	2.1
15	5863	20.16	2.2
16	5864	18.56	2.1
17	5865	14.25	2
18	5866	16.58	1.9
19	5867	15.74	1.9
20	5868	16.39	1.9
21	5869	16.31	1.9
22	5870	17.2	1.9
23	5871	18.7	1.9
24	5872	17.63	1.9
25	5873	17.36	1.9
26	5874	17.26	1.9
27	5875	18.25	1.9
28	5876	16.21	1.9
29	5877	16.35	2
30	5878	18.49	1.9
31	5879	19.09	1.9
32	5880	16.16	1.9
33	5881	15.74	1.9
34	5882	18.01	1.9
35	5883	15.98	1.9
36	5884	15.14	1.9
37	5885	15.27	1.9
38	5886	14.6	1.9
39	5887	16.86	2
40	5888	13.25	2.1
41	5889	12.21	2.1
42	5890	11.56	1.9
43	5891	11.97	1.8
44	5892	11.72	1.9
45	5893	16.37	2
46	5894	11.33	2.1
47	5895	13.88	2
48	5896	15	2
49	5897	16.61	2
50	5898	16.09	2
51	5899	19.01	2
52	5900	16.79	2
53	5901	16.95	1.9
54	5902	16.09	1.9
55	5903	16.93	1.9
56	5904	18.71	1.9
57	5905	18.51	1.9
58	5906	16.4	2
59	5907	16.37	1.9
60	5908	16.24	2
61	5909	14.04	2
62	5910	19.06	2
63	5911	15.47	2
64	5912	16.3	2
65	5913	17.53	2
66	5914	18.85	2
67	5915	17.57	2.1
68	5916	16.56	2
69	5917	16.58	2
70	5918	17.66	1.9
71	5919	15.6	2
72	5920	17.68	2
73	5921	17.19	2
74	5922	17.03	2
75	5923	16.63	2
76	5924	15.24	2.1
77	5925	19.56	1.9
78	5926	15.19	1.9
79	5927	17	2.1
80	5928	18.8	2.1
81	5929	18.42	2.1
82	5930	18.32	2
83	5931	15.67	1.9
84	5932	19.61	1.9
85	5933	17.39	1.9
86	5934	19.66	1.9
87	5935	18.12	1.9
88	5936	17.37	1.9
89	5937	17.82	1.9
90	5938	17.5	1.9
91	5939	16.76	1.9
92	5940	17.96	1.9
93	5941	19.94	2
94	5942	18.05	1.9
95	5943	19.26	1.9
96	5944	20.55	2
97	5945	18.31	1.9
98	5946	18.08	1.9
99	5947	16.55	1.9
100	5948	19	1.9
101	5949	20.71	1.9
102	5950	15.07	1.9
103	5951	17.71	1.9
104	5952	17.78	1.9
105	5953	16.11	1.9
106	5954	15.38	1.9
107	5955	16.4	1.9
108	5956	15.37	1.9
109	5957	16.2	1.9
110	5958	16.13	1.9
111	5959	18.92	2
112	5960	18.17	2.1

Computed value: 3.7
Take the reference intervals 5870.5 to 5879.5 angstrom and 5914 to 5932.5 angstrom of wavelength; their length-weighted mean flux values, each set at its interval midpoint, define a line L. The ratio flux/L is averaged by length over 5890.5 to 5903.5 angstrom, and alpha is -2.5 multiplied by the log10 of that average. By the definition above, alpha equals 0.15 mag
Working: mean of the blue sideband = 17.7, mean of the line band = 15.3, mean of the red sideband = 17.3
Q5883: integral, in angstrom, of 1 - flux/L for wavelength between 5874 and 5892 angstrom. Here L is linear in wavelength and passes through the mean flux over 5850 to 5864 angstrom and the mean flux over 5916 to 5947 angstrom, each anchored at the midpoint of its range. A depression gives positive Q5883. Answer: 2.18 angstrom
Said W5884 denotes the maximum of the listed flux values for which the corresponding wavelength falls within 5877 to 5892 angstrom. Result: 19.09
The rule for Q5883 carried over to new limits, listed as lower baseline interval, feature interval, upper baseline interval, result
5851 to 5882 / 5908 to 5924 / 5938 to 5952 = 0.93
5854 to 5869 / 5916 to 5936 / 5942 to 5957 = 0.01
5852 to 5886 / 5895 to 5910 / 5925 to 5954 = 0.65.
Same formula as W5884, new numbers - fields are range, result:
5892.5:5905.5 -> 19.01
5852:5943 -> 21.42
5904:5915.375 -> 19.06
